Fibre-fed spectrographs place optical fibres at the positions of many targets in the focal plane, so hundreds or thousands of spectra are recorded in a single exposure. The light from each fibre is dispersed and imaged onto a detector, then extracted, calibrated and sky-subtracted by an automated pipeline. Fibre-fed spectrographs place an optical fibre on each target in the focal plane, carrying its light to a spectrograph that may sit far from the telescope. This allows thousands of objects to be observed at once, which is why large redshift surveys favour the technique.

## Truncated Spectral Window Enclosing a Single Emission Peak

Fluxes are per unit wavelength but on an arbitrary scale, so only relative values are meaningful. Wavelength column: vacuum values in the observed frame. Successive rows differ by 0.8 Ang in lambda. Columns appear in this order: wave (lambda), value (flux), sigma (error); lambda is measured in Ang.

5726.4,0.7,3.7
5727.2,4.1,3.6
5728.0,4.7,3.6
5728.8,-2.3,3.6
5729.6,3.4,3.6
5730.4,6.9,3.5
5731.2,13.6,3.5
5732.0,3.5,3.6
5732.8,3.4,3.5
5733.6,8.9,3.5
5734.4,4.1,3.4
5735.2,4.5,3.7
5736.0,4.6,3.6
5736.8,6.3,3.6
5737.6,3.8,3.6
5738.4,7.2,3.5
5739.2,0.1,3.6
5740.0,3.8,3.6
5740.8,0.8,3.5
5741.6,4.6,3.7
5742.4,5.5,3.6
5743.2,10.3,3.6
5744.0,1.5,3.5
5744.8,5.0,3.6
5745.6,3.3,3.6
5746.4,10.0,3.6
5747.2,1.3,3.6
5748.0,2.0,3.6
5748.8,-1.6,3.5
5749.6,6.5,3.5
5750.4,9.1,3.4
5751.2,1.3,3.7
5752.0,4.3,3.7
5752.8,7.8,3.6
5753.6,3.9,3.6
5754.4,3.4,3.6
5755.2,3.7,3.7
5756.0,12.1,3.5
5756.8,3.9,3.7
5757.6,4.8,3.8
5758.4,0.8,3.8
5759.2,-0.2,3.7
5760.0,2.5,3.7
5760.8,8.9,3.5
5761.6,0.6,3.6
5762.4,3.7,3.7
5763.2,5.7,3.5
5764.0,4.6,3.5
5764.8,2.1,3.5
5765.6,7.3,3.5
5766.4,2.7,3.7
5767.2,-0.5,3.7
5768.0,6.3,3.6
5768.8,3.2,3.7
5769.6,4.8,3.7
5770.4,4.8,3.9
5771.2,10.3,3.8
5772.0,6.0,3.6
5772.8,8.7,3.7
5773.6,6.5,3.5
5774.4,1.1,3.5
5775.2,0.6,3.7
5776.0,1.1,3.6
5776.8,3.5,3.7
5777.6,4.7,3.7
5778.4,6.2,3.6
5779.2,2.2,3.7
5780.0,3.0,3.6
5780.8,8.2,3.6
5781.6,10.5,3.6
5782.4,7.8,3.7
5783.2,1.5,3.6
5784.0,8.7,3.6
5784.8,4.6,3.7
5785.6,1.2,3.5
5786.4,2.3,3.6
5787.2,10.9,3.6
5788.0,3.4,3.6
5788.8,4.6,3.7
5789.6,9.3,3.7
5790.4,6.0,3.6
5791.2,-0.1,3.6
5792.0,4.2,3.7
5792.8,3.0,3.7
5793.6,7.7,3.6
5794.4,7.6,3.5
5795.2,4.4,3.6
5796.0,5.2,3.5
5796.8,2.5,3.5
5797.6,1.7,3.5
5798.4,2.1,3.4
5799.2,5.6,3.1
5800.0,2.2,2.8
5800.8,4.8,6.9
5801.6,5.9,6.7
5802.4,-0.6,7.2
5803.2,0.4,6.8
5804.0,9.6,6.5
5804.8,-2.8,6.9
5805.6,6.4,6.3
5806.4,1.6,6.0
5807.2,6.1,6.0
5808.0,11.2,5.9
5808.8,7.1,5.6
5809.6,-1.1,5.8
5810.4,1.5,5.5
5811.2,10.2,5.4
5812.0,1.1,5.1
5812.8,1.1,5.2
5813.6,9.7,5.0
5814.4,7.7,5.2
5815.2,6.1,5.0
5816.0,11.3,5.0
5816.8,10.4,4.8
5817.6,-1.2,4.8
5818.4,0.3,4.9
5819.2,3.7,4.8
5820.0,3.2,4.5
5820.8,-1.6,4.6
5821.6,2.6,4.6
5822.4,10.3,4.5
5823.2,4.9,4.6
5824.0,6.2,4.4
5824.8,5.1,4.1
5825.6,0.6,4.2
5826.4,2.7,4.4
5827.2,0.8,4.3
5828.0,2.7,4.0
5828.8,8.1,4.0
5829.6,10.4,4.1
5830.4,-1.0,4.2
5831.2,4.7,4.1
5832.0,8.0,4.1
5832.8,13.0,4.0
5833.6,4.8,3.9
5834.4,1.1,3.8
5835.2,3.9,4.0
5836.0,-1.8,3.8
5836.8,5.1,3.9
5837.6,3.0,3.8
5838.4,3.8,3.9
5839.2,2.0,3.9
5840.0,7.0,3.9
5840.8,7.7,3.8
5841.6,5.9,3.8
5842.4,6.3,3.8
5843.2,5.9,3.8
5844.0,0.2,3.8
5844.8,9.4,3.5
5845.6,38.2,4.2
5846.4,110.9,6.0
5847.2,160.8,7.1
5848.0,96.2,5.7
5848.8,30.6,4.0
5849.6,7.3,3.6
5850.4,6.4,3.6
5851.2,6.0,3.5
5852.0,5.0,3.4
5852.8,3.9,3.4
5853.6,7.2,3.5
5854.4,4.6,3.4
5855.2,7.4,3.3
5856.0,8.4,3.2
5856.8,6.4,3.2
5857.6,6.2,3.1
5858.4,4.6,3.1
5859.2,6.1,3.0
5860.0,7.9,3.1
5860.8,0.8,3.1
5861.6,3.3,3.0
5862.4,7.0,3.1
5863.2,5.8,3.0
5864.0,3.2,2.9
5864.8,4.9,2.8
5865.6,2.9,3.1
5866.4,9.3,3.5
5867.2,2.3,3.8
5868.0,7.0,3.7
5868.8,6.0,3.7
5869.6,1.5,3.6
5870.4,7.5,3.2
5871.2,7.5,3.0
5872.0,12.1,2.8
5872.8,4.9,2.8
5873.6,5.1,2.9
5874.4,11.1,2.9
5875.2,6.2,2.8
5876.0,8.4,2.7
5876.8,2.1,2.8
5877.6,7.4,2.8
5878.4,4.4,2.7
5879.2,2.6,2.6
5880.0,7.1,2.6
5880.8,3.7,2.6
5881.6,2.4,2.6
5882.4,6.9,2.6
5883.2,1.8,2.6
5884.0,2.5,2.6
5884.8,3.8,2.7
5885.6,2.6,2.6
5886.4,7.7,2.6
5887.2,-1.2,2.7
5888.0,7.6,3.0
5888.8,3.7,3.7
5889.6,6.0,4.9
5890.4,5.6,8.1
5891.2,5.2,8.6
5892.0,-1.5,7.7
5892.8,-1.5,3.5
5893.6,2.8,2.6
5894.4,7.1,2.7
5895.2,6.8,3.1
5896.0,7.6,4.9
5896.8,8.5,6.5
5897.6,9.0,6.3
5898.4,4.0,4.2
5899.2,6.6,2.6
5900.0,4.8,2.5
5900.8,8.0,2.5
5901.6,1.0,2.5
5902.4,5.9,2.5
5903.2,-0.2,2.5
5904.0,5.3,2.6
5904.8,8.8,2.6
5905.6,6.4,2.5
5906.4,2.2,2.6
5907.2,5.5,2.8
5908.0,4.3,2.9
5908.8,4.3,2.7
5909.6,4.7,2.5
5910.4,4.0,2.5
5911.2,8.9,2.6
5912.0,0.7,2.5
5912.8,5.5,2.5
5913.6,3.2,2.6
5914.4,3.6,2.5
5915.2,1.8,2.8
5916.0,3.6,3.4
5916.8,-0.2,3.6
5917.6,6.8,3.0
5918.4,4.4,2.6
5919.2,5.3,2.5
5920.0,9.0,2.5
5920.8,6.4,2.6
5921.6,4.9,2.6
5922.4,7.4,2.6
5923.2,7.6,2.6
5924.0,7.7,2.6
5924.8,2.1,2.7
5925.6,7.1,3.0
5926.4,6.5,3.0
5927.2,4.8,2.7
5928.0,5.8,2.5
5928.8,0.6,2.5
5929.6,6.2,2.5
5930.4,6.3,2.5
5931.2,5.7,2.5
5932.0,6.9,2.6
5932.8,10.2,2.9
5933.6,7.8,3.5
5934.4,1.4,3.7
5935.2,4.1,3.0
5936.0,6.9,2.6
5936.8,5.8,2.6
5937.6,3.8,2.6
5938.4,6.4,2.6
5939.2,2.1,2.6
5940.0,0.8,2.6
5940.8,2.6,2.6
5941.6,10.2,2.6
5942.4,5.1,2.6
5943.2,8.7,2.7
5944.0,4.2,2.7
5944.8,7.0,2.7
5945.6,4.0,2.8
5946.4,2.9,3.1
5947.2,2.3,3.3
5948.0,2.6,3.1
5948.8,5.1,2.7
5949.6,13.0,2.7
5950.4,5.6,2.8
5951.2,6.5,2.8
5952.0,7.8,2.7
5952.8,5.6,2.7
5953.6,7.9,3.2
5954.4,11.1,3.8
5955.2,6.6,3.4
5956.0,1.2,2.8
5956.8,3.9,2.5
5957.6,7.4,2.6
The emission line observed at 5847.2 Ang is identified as Hbeta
